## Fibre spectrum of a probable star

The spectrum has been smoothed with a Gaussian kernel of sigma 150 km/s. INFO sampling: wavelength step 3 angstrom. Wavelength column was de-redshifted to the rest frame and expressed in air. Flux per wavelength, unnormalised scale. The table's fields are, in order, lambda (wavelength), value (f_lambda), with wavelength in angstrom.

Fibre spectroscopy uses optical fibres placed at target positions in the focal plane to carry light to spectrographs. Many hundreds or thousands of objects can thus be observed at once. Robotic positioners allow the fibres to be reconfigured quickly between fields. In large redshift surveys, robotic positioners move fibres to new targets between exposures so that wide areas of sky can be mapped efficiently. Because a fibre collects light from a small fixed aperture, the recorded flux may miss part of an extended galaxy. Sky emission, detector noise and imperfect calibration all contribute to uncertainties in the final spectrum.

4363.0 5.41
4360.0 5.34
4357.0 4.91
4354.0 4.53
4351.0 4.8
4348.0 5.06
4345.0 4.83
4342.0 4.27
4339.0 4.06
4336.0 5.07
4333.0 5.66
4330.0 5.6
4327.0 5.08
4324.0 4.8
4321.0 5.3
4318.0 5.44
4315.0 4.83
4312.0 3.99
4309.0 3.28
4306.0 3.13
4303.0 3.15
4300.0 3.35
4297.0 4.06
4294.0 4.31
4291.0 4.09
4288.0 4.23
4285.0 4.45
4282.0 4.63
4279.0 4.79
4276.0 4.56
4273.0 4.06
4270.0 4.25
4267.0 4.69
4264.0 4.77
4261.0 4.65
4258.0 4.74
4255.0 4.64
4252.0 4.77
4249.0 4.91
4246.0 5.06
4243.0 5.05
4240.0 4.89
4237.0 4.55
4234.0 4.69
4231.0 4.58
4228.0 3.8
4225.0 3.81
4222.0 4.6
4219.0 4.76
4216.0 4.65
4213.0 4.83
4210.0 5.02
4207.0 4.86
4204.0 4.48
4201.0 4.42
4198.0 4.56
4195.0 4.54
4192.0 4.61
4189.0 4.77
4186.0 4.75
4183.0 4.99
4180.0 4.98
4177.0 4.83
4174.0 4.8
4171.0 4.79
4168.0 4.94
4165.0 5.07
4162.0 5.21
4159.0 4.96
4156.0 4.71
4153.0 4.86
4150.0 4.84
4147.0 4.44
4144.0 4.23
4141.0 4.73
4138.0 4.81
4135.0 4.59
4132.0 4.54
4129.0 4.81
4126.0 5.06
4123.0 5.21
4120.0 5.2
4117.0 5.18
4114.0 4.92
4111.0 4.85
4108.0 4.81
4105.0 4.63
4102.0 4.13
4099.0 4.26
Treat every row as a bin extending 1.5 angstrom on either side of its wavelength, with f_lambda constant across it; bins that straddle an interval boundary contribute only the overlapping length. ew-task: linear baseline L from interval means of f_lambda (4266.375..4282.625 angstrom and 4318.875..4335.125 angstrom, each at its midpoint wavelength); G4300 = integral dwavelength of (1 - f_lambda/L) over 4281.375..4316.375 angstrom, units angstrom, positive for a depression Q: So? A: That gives 6.5 angstrom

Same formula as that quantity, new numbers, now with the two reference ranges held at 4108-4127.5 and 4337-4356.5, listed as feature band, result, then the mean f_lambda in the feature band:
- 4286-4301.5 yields 2.29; 4.02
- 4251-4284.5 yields 1.27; 4.59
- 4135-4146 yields 0.93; 4.58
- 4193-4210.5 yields 0.96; 4.62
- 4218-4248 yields 1.56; 4.58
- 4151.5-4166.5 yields 0.03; 4.96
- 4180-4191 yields 0.17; 4.85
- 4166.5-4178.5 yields 0.26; 4.84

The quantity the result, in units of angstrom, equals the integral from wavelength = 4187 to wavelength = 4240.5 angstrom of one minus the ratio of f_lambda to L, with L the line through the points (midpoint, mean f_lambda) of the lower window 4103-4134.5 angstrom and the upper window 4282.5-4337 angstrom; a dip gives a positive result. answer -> 1.1 angstrom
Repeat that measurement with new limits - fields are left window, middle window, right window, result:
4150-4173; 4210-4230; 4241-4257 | 1.8 angstrom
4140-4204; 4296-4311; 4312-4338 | 5.0 angstrom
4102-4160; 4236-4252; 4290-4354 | -1.0 angstrom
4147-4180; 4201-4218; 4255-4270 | 0.1 angstrom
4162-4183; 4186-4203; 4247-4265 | 1.0 angstrom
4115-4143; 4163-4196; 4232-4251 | 0.3 angstrom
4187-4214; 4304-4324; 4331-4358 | 1.9 angstrom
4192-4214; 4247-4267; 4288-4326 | -1.6 angstrom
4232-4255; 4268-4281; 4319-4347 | 1.2 angstrom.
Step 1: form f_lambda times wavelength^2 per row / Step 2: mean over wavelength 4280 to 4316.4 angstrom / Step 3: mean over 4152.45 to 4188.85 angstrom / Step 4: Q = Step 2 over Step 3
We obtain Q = 0.9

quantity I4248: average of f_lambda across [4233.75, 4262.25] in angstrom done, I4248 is 4.8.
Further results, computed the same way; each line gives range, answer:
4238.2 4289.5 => 4.65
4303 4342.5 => 4.61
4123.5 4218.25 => 4.77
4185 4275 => 4.62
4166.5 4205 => 4.73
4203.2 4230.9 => 4.54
